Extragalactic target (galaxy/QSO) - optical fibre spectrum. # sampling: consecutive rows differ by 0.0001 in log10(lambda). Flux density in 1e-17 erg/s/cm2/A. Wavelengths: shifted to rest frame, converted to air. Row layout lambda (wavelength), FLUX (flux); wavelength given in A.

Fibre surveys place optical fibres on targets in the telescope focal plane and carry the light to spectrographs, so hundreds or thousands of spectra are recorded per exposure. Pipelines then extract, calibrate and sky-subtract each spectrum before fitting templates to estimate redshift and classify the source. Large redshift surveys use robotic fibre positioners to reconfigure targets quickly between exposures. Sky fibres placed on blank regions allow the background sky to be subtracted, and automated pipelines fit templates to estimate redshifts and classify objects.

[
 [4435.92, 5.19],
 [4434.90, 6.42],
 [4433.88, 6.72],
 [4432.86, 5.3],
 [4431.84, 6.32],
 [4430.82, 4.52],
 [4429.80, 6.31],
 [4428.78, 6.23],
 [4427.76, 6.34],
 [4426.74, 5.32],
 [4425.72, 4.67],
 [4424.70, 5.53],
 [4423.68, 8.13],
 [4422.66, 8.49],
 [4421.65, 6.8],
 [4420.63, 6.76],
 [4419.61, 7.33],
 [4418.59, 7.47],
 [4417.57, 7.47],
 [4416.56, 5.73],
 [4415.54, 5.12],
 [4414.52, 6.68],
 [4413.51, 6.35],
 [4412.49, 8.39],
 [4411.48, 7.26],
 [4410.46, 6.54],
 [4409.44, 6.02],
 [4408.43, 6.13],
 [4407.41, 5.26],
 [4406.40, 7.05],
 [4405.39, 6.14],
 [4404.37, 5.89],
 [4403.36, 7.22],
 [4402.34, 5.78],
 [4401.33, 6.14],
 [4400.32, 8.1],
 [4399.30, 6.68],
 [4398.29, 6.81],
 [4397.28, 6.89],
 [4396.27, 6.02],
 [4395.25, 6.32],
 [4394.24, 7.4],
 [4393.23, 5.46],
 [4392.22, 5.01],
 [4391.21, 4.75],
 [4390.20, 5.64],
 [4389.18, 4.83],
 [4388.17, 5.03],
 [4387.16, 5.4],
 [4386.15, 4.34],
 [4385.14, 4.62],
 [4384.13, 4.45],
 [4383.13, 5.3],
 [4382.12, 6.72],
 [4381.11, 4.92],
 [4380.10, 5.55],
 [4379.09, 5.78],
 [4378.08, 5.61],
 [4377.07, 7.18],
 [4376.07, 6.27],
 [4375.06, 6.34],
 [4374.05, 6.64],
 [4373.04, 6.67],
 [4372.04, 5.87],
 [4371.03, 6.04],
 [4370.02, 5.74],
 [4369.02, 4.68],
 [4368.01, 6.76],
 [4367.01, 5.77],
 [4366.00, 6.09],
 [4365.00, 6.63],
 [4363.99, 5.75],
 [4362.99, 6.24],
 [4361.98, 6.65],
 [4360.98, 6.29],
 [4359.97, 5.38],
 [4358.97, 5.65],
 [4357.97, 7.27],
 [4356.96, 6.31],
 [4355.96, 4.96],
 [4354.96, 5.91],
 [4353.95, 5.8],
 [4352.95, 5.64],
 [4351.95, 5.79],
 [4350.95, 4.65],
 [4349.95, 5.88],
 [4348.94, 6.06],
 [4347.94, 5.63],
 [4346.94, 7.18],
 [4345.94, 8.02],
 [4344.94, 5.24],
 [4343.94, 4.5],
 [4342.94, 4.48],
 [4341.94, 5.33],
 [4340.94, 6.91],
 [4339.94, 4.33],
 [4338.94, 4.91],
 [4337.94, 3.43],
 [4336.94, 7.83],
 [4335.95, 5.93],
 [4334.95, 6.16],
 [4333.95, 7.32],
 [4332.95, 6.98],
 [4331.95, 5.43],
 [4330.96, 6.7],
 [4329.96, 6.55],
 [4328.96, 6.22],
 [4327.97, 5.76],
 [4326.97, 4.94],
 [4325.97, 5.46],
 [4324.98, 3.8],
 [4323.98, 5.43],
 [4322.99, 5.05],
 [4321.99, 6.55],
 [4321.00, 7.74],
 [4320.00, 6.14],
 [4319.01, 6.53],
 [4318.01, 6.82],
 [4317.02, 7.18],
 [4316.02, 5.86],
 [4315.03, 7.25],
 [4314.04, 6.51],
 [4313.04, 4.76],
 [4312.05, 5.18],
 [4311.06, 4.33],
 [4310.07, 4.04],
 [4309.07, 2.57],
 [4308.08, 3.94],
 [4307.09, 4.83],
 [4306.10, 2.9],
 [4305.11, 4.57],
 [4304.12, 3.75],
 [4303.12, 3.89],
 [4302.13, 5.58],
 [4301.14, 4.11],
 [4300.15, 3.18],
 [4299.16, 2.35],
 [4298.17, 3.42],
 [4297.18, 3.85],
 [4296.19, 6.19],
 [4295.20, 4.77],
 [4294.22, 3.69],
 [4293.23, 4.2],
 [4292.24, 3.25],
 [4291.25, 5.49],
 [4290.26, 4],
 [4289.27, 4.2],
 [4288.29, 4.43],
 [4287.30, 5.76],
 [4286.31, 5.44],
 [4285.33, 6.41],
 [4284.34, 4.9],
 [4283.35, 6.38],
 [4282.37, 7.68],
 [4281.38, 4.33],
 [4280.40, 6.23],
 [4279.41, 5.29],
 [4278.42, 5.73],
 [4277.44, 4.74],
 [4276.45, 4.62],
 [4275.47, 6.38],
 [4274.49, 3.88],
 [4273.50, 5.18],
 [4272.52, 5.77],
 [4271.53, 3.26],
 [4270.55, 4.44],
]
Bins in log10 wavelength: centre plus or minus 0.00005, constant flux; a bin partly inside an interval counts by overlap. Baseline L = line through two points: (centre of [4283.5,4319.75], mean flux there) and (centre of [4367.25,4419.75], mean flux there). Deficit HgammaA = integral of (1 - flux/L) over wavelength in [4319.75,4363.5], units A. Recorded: -4.4 A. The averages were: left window 4.75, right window 6.1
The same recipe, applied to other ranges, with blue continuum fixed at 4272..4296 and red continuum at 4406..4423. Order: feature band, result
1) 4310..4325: -1.07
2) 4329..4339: -0.77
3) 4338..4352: 0.76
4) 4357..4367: -0.18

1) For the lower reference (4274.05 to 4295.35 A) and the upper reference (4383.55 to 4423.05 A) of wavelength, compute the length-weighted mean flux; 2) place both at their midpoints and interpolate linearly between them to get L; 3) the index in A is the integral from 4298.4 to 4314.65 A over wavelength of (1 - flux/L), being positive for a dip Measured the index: 3.50 A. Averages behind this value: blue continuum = 5.09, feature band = 4.17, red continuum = 6.24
